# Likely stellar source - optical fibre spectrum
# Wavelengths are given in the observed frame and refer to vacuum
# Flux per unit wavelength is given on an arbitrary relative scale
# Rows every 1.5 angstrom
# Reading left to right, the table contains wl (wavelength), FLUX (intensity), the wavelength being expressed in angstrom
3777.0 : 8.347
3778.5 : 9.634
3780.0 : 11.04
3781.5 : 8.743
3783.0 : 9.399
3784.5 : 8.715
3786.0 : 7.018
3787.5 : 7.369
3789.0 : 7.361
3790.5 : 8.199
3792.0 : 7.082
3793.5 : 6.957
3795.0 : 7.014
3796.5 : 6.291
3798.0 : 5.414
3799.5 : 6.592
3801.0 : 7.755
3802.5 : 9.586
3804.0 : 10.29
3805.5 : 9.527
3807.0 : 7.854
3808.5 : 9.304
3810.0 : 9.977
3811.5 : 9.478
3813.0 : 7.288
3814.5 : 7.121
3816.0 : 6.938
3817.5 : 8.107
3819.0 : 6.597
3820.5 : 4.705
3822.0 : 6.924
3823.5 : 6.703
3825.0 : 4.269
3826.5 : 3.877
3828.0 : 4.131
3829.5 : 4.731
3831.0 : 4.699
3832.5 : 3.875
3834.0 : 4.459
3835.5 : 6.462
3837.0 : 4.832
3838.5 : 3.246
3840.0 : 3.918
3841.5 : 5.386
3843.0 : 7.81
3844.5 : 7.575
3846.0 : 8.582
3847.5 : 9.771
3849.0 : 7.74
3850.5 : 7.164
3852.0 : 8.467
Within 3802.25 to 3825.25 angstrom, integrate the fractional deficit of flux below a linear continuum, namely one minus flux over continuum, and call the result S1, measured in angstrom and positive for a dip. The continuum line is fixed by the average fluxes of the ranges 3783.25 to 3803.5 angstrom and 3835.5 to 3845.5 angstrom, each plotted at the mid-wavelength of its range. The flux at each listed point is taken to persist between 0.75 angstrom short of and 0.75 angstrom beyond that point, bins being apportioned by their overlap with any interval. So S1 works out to -4.0 angstrom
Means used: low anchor 7.42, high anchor 5.61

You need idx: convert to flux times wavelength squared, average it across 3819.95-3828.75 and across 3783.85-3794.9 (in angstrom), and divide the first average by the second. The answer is 0.70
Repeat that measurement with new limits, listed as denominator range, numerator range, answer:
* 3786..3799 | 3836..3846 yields 0.84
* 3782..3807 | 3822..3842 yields 0.62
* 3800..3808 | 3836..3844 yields 0.59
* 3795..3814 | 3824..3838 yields 0.57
